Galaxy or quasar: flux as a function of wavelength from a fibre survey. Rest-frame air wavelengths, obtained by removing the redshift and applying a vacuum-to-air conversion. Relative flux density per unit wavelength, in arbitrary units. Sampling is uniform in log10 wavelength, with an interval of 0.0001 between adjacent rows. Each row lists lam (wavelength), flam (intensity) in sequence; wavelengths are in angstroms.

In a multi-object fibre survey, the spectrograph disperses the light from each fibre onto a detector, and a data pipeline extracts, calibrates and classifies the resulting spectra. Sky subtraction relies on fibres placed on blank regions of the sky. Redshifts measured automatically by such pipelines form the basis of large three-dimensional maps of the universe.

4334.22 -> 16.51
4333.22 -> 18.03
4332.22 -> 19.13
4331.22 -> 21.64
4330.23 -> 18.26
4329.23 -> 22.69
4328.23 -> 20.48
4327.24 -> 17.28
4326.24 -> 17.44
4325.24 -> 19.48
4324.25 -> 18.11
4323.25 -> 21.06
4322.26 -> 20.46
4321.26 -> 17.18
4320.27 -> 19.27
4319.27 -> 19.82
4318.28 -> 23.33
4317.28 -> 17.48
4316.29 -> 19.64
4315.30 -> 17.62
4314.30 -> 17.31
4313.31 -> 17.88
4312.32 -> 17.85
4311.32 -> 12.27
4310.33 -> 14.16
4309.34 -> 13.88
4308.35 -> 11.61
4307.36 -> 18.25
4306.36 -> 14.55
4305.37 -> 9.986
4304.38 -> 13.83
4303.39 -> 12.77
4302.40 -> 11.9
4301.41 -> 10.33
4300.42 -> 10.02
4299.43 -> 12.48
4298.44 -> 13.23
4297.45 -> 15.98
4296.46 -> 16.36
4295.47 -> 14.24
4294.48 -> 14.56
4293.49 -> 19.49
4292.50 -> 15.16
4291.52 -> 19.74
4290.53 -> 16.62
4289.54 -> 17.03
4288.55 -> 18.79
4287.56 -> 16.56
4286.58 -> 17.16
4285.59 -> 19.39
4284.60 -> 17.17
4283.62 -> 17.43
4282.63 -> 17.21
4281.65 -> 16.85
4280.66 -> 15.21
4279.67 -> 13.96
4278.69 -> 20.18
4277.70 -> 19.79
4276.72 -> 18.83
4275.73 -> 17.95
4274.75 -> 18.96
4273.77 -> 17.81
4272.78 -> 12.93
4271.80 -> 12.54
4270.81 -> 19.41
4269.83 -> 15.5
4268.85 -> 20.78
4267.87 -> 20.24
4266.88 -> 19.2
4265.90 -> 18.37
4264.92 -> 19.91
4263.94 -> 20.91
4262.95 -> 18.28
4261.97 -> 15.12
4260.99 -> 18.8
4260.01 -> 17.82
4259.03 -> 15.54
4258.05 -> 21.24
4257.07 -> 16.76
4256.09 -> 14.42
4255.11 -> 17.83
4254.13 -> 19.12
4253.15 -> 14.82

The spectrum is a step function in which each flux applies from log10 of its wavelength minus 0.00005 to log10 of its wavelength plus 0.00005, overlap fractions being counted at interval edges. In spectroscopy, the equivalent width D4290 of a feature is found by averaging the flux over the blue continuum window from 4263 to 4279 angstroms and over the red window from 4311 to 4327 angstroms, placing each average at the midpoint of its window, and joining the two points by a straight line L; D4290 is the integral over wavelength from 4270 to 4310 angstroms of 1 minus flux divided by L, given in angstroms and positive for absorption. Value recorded 5.8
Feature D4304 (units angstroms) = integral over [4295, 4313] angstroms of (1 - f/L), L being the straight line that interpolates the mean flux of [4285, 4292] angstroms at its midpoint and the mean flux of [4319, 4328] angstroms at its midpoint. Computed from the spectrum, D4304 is 4.7 angstroms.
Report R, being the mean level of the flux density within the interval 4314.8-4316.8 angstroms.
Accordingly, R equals 18.7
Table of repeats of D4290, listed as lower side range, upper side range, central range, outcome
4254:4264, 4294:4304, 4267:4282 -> -1.46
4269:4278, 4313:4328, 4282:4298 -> 0.67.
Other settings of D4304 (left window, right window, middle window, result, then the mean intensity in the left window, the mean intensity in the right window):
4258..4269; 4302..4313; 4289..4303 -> 0.3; 18.7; 13.8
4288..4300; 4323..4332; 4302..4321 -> 2.1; 16.1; 19.5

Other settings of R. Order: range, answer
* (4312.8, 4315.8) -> 17.6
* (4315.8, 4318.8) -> 20.2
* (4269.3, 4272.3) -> 15.9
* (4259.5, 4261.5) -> 18.3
